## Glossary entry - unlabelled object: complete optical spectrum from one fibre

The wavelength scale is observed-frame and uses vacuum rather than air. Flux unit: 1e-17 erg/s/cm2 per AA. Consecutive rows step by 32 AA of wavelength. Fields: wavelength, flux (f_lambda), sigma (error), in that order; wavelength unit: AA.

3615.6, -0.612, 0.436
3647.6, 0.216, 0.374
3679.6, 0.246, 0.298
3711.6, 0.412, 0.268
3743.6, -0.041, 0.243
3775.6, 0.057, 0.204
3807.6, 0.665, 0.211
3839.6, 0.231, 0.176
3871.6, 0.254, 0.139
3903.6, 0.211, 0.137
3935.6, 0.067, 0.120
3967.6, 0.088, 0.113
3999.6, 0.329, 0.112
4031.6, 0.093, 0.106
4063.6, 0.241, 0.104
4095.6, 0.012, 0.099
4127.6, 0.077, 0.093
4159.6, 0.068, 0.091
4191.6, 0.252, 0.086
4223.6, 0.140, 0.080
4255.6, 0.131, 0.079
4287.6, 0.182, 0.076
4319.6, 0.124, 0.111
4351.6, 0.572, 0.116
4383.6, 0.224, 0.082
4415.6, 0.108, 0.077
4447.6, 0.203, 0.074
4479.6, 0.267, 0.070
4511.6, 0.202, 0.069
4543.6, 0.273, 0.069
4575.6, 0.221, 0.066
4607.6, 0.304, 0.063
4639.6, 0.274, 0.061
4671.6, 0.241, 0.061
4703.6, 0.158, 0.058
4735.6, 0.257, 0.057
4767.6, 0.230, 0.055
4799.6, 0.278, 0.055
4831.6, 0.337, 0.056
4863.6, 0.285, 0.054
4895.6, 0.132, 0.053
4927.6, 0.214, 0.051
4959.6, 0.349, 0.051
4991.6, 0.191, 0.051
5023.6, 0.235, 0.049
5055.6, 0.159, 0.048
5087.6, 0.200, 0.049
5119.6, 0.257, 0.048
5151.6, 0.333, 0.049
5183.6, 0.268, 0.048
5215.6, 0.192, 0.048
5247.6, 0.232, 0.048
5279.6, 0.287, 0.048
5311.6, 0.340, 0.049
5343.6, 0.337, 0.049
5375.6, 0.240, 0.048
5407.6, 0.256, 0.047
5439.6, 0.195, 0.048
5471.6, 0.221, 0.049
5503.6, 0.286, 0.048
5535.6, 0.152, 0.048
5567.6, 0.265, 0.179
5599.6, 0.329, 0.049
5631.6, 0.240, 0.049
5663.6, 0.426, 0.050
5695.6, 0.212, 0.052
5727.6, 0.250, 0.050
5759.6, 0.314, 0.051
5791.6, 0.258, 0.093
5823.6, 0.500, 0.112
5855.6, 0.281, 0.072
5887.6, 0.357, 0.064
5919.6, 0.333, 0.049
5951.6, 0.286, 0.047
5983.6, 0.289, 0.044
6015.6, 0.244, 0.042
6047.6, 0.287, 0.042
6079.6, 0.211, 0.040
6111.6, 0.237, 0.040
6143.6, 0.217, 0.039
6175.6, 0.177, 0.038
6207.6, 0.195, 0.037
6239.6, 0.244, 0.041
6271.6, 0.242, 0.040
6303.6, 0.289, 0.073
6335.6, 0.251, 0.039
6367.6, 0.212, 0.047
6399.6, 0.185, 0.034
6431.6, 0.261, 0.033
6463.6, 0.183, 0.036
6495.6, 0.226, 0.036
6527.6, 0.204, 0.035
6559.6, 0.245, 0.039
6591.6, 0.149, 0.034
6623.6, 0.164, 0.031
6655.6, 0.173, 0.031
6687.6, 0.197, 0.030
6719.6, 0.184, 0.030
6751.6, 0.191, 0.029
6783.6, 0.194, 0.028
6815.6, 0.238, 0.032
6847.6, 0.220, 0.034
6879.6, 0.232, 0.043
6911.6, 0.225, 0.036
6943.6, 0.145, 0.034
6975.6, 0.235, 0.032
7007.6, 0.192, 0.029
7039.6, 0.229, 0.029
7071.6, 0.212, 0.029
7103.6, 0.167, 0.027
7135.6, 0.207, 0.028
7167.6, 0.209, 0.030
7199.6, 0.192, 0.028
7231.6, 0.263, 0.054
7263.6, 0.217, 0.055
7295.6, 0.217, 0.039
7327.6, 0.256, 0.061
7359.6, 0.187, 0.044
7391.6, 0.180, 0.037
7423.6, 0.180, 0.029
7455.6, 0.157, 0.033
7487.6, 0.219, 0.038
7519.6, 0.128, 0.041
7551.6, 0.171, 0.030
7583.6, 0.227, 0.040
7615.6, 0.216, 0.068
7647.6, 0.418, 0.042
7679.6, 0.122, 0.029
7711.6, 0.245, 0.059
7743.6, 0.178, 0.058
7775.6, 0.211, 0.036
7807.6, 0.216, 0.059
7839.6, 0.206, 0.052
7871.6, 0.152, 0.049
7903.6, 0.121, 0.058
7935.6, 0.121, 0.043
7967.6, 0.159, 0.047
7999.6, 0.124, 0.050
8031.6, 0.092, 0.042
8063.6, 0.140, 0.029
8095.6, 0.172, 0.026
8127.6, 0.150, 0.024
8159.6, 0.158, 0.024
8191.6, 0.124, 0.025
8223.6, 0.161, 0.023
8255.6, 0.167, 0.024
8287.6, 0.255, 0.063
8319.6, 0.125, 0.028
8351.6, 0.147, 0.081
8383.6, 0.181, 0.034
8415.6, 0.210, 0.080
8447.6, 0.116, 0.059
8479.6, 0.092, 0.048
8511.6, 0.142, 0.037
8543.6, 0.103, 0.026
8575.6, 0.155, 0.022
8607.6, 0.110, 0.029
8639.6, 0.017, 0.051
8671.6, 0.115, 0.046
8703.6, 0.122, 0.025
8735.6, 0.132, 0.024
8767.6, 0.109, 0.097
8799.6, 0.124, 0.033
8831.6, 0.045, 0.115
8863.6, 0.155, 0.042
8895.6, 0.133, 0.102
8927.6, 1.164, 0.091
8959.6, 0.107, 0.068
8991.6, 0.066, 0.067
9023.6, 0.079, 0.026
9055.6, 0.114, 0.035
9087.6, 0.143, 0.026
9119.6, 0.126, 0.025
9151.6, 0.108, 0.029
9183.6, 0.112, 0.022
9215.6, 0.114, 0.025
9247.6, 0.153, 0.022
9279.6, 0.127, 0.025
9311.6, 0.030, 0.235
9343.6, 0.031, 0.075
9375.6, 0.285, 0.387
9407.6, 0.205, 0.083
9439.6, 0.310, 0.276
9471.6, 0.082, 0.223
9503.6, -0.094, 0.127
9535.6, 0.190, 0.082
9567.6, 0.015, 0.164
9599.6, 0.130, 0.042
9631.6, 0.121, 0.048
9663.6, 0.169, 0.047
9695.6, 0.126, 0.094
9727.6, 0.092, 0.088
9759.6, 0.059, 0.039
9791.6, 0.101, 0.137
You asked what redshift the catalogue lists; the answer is 0.16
